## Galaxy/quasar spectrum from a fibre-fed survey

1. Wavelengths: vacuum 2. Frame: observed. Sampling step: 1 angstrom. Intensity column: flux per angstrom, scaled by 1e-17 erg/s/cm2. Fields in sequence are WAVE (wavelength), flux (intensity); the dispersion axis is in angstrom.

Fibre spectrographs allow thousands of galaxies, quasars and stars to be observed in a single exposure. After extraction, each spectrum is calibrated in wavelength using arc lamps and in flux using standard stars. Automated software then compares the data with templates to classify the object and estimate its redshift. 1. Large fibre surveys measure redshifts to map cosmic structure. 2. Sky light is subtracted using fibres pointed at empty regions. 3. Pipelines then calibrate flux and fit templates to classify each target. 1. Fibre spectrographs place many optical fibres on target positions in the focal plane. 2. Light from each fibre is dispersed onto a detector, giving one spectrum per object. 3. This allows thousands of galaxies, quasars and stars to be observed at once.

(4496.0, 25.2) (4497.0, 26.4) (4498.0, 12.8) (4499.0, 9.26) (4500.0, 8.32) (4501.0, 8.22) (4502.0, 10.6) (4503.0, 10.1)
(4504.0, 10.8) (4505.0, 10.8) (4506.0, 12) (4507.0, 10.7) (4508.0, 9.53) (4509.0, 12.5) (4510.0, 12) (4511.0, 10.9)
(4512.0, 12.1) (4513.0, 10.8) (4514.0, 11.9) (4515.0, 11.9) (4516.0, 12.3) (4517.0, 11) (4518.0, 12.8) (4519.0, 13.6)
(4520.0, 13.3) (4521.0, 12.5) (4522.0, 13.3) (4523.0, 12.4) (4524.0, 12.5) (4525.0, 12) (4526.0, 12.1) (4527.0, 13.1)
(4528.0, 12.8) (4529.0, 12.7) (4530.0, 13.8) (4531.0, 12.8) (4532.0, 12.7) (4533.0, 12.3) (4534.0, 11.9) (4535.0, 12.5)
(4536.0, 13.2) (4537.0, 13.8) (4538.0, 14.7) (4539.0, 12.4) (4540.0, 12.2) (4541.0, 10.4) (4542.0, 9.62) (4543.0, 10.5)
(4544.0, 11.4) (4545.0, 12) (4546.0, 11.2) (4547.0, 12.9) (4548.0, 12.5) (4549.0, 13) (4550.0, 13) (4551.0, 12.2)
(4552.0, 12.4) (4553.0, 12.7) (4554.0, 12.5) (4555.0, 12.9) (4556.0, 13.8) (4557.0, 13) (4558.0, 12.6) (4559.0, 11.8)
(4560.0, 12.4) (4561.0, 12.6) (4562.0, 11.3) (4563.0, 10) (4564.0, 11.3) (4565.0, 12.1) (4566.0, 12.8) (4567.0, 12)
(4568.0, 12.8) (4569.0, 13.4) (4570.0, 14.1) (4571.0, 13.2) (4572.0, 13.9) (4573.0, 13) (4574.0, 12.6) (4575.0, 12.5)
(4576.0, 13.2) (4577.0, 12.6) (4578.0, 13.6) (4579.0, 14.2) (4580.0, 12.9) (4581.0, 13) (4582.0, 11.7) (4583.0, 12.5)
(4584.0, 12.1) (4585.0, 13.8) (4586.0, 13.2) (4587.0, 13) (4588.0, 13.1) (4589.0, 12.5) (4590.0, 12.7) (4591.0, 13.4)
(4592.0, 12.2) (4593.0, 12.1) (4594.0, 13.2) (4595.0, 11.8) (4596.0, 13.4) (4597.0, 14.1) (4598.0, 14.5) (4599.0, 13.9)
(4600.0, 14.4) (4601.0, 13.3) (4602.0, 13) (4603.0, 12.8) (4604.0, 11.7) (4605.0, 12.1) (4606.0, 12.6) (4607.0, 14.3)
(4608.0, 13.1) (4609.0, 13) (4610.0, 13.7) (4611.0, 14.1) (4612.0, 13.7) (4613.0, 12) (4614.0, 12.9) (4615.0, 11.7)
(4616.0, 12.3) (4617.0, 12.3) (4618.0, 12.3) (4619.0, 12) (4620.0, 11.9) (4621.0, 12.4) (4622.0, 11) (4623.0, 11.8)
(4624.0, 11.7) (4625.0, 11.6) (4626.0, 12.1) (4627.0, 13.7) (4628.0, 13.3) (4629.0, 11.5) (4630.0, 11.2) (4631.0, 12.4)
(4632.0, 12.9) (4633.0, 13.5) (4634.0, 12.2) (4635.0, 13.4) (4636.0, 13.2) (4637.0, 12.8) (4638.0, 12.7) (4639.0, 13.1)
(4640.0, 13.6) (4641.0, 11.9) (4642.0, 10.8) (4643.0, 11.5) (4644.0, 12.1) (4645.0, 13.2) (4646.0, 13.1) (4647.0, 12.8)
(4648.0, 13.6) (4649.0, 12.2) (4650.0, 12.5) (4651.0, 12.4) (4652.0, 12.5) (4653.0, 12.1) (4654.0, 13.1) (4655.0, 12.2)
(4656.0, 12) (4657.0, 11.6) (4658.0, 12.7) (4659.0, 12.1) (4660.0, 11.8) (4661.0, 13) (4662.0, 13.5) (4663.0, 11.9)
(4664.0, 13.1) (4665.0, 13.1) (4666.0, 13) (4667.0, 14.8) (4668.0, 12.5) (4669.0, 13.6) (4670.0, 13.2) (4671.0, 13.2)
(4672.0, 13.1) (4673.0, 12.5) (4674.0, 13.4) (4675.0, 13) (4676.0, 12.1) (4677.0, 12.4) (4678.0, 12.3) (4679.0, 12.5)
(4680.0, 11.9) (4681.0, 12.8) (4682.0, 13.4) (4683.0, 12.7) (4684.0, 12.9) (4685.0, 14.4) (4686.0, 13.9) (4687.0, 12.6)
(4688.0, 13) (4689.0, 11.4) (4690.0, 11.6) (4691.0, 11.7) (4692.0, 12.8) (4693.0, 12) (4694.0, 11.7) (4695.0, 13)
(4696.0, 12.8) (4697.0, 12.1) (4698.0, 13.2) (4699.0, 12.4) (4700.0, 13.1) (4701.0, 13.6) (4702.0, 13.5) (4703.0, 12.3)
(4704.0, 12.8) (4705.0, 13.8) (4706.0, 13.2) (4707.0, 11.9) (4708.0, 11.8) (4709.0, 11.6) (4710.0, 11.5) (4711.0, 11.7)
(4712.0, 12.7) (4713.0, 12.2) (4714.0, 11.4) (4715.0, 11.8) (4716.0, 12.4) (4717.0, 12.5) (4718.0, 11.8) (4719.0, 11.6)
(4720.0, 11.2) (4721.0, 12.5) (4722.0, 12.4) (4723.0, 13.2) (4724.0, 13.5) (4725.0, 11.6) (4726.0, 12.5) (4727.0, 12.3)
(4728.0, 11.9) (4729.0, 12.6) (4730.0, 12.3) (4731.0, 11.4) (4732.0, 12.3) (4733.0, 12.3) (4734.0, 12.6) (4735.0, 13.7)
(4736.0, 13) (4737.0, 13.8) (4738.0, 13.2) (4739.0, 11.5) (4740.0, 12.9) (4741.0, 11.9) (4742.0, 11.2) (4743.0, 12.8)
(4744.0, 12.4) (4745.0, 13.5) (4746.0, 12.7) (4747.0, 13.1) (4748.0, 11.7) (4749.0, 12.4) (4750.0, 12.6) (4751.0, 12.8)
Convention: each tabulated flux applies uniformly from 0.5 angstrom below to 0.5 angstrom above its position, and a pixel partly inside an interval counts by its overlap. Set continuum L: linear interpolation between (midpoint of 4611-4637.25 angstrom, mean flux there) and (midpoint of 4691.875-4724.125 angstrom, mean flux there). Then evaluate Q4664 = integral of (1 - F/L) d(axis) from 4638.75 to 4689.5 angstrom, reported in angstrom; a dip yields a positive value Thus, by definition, -1.2 angstrom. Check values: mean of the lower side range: 12.4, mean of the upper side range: 12.4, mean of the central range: 12.7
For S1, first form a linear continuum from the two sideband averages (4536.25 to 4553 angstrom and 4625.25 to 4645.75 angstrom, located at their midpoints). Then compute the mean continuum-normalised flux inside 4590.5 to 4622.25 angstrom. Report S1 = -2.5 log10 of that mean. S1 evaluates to -0.038 mag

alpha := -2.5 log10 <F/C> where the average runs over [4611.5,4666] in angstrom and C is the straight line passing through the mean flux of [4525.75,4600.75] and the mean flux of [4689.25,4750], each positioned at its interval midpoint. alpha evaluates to 0.01 mag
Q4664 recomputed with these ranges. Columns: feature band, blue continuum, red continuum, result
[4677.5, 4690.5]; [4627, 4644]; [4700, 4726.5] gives -0.32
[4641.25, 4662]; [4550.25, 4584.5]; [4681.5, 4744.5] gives 0.26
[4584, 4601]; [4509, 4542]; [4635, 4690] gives -0.83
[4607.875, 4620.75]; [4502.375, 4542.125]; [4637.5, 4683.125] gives -0.19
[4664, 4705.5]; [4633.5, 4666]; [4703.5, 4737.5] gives -1.26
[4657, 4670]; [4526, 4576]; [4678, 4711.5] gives -0.33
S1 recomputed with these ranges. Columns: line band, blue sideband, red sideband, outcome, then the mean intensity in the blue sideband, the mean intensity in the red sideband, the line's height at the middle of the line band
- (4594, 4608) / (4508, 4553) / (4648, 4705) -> -0.06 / 12.3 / 12.7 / 12.5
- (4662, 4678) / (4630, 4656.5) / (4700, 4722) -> -0.04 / 12.6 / 12.3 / 12.5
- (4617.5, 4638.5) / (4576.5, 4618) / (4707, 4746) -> 0.04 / 13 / 12.3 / 12.8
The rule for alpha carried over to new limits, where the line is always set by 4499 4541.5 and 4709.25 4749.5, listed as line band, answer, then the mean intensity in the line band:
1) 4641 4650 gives -0.02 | 12.4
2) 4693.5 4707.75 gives -0.04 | 12.8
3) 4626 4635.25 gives -0.04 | 12.6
